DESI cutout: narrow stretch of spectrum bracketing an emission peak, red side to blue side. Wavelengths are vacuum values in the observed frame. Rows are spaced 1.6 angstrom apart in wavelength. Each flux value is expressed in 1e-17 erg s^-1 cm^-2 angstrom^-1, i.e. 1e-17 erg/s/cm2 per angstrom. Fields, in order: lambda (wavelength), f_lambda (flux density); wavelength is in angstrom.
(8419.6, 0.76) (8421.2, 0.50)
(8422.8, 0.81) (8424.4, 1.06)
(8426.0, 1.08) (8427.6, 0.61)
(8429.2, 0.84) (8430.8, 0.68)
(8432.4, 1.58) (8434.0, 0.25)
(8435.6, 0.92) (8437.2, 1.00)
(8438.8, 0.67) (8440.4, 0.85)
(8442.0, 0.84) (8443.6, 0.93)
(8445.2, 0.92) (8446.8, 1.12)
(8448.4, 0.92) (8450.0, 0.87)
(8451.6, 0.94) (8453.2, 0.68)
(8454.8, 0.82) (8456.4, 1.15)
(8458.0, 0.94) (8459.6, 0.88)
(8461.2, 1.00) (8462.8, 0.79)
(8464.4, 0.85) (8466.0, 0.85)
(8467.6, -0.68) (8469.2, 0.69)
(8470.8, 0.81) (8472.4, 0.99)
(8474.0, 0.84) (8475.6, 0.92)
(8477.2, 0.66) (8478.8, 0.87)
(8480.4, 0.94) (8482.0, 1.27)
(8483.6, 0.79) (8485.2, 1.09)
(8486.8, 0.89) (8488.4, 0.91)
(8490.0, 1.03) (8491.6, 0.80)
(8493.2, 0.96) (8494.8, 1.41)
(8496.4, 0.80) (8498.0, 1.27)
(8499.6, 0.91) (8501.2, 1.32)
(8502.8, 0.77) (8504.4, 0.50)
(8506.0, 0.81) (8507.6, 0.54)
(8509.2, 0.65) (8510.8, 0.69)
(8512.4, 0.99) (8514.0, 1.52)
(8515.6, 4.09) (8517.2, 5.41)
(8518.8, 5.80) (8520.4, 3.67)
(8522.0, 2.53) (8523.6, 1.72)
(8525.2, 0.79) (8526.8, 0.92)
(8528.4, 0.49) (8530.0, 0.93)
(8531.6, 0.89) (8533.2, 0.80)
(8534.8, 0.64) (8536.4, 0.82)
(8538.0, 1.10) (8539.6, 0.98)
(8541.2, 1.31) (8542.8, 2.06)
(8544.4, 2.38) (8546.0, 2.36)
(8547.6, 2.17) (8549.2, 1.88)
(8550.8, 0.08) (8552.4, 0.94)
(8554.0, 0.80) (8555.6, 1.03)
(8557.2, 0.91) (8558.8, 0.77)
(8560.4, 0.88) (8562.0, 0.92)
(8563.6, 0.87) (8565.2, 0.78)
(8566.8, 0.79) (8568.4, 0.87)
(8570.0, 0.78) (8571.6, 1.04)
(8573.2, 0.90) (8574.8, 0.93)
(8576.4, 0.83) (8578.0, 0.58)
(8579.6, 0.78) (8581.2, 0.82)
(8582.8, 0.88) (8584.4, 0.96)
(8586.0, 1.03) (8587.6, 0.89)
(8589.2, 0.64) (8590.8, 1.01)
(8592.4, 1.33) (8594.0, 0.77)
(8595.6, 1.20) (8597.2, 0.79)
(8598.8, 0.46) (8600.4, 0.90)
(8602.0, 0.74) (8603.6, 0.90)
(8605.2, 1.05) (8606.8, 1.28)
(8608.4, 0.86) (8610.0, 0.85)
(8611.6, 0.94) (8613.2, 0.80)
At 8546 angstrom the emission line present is [N II] 6583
